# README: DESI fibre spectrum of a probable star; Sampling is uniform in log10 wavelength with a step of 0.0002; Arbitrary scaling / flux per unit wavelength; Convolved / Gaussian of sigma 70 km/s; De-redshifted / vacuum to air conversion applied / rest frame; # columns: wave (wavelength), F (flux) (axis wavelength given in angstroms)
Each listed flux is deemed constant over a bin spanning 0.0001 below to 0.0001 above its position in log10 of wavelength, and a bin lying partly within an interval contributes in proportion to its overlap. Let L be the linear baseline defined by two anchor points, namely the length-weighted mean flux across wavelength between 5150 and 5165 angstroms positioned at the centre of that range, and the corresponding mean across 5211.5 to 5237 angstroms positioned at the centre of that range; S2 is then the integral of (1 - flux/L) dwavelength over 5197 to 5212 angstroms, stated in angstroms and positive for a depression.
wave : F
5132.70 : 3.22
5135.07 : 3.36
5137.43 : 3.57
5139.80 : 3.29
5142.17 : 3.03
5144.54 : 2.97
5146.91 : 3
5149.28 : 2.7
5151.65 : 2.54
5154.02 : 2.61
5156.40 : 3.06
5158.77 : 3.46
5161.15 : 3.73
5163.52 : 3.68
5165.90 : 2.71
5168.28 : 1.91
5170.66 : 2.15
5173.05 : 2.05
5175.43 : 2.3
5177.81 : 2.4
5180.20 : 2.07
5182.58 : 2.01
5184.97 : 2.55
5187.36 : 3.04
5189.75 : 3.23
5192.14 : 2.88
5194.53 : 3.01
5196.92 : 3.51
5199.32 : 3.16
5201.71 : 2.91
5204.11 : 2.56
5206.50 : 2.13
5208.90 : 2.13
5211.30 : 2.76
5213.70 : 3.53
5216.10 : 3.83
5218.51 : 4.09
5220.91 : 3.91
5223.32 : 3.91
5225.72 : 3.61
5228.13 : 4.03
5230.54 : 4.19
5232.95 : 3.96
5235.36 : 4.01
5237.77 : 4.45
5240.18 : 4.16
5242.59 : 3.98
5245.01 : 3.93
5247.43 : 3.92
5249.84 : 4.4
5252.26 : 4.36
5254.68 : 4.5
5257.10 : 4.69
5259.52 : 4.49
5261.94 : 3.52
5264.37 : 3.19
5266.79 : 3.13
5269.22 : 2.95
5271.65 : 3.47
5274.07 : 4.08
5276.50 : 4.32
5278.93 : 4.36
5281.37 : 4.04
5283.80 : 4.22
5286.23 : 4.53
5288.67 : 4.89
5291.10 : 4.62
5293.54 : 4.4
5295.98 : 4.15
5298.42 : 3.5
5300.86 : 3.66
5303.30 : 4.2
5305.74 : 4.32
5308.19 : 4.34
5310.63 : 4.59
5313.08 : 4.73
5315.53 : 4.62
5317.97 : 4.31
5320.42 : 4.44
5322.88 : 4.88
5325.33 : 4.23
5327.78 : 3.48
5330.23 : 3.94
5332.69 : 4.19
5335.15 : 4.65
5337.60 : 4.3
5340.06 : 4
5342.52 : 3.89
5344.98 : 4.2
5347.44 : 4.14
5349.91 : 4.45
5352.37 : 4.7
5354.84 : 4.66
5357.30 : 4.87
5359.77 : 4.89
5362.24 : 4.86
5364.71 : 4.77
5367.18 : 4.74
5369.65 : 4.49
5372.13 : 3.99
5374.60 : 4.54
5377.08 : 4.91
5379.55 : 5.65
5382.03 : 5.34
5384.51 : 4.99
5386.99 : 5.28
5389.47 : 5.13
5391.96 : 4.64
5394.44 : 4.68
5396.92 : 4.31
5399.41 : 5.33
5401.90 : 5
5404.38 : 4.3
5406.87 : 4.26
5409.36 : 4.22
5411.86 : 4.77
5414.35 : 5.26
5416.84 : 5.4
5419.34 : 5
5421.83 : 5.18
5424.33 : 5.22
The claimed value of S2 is 4.0 angstroms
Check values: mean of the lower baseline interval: 3.16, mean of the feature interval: 2.67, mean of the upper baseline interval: 3.87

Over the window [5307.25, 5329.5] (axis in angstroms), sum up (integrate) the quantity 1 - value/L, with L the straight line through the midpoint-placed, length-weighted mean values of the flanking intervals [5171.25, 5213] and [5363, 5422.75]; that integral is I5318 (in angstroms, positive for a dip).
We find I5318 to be -2.08 angstroms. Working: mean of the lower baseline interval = 2.63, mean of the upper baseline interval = 4.84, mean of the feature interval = 4.39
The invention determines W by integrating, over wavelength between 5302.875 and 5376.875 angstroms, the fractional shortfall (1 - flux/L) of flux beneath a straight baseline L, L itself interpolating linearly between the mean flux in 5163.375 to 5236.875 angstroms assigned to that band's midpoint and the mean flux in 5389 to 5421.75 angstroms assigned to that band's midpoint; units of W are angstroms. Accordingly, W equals -3.3 angstroms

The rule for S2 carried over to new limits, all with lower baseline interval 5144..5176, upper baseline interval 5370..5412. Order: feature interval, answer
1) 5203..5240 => -2.60 angstroms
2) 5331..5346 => 0.44 angstroms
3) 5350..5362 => -0.75 angstroms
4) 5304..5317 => -1.34 angstroms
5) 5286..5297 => -1.71 angstroms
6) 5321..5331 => 0.12 angstroms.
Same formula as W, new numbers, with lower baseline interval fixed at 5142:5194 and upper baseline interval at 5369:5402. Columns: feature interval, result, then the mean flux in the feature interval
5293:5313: -0.5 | 4.17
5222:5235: -2.4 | 3.94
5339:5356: 0.8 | 4.29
